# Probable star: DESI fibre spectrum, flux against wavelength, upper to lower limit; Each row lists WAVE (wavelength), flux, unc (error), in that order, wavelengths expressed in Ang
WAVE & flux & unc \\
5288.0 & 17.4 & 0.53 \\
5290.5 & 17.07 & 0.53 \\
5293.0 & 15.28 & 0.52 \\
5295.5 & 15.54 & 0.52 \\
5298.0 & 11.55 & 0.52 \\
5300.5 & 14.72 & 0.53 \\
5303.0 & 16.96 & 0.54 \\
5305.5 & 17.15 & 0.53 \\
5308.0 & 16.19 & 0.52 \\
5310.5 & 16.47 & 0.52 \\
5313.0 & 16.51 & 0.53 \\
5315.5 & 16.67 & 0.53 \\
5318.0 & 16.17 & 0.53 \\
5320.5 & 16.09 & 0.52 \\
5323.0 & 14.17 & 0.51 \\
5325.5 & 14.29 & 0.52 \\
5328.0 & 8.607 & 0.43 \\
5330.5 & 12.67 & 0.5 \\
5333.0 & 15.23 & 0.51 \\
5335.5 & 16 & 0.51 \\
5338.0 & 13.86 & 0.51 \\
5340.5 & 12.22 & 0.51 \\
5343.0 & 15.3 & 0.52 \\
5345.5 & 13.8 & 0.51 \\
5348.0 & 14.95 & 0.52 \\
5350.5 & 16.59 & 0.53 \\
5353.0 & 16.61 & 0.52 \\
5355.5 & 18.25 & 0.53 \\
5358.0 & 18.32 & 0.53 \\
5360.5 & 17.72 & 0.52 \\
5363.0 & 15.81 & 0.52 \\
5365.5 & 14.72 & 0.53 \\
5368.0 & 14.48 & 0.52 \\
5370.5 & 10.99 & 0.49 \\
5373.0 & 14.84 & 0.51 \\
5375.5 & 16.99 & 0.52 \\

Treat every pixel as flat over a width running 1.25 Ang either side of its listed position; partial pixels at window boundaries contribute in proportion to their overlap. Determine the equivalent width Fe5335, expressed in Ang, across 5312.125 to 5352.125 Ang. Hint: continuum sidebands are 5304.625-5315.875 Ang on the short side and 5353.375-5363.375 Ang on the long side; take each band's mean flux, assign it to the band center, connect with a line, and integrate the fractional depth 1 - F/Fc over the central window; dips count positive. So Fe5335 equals 5.8 Ang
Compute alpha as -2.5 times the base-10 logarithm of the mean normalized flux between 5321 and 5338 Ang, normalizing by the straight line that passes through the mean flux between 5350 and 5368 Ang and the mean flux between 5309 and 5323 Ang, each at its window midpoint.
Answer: 0.20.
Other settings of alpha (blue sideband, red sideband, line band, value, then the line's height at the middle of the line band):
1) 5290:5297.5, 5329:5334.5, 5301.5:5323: -0.122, 14.6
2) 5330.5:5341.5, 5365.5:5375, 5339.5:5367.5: -0.132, 14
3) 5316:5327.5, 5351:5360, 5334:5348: 0.149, 16.4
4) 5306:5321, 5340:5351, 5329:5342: 0.093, 15.2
